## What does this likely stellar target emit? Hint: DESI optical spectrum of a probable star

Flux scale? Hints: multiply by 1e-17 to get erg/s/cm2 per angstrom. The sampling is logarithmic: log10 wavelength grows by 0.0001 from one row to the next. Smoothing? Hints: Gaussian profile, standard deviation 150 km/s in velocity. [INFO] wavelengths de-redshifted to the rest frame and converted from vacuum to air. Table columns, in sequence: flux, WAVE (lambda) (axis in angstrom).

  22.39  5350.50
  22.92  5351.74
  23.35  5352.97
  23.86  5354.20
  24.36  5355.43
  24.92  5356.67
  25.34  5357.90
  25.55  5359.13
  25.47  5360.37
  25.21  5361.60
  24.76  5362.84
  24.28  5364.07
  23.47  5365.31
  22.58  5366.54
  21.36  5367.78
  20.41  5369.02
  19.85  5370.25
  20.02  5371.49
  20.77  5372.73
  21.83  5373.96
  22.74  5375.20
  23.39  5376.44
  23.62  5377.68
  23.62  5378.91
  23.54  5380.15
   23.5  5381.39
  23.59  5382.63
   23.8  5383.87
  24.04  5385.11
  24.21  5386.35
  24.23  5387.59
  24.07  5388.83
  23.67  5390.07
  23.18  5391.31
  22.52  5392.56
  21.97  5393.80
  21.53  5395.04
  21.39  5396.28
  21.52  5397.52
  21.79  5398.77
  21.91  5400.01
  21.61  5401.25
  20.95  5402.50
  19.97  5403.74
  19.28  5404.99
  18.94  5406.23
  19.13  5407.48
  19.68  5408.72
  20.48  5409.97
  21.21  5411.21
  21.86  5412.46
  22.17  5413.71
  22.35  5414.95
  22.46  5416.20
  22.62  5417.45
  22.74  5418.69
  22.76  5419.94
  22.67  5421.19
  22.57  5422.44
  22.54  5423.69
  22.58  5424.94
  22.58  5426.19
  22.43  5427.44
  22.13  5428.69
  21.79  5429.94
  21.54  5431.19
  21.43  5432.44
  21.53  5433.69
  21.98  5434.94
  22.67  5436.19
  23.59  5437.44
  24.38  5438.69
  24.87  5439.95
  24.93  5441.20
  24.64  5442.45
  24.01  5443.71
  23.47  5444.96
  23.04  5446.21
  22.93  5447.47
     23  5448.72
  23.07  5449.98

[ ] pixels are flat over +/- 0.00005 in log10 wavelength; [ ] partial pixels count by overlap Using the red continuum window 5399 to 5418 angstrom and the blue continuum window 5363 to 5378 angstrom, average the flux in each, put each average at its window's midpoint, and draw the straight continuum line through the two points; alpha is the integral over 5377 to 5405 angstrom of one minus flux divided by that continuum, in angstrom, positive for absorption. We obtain -1.5 angstrom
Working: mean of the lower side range 22.1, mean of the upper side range 21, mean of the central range 22.7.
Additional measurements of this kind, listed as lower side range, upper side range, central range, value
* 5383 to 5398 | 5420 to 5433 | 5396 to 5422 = 1.50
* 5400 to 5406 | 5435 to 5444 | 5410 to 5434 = 0.15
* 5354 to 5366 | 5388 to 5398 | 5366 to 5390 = 0.81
